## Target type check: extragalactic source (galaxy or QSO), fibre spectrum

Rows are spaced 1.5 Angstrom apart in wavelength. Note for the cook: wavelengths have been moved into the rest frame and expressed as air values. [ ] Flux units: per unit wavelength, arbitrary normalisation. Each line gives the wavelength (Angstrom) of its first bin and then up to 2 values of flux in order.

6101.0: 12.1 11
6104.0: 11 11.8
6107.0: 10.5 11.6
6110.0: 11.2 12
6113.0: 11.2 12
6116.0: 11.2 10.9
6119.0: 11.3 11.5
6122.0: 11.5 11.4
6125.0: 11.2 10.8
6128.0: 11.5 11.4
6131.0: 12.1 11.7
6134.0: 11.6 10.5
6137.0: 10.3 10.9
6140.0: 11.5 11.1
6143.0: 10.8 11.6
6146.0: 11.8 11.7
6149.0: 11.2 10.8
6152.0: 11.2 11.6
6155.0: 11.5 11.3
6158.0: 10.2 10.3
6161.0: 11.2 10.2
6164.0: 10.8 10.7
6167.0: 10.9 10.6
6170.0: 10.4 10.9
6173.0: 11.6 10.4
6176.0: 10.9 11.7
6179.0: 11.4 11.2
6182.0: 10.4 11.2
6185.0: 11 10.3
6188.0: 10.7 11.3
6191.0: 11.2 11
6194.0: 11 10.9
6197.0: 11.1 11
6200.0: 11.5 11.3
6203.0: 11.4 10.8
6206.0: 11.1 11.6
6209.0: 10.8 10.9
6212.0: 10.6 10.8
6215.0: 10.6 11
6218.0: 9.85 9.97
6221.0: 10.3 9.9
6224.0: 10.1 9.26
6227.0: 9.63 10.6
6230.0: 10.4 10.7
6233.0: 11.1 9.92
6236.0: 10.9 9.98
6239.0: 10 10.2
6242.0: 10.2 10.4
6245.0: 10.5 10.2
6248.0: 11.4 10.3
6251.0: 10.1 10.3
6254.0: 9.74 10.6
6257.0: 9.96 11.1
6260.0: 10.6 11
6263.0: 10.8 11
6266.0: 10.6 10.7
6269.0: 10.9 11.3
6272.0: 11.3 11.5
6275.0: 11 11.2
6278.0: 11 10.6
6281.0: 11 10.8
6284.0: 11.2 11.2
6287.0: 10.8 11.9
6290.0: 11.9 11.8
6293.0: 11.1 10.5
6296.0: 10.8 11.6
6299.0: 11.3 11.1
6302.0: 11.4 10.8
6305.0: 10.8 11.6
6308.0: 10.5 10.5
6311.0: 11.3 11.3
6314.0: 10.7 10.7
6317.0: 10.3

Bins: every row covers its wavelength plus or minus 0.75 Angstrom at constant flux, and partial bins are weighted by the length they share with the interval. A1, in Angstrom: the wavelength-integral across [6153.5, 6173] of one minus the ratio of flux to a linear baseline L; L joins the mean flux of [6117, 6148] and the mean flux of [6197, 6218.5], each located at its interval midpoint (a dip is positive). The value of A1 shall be 0.6 Angstrom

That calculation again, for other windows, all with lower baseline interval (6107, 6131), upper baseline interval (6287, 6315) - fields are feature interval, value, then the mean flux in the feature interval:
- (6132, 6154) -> 0.3 Angstrom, 11.2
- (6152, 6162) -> 0.3 Angstrom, 11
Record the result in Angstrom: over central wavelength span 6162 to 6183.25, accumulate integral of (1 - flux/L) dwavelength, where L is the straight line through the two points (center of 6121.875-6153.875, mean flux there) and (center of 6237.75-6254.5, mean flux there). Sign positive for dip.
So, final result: 0.2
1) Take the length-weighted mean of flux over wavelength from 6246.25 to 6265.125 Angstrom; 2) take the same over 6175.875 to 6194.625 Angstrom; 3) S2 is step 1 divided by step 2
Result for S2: 0.96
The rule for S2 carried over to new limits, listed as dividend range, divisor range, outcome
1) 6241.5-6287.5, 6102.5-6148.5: 0.95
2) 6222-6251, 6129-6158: 0.91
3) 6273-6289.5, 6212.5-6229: 1.09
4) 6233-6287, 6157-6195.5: 0.98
